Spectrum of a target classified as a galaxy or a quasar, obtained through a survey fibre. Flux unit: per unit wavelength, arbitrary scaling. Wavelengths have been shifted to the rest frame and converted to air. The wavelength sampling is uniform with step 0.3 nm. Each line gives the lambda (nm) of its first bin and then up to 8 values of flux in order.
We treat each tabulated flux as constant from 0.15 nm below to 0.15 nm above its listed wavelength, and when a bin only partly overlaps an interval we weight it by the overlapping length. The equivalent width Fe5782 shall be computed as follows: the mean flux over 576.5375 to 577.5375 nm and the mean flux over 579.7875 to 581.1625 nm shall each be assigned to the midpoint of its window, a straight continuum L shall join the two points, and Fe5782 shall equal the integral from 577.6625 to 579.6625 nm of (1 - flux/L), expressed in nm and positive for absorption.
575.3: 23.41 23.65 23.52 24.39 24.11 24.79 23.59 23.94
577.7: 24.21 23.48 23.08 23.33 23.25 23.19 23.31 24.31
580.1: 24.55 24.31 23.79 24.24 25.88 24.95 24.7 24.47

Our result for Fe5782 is 0.07 nm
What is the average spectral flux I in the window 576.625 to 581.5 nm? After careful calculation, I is 24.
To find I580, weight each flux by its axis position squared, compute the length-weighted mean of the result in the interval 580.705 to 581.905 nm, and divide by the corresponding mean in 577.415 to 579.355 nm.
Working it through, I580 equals 1.07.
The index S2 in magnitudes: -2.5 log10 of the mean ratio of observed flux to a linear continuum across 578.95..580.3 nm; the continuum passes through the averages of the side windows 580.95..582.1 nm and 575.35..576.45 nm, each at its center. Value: 0.04 mag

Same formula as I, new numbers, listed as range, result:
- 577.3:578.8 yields 23.6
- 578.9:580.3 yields 23.8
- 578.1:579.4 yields 23.2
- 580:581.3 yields 24.4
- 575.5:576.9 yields 24.1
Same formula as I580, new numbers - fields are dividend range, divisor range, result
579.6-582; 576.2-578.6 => 1.04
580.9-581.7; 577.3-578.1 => 1.06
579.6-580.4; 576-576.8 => 1.01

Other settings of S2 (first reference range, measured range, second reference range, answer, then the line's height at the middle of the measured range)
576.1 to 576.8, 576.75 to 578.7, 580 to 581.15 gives 0.03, 24.3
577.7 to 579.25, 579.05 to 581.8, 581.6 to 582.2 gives -0.01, 24.1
